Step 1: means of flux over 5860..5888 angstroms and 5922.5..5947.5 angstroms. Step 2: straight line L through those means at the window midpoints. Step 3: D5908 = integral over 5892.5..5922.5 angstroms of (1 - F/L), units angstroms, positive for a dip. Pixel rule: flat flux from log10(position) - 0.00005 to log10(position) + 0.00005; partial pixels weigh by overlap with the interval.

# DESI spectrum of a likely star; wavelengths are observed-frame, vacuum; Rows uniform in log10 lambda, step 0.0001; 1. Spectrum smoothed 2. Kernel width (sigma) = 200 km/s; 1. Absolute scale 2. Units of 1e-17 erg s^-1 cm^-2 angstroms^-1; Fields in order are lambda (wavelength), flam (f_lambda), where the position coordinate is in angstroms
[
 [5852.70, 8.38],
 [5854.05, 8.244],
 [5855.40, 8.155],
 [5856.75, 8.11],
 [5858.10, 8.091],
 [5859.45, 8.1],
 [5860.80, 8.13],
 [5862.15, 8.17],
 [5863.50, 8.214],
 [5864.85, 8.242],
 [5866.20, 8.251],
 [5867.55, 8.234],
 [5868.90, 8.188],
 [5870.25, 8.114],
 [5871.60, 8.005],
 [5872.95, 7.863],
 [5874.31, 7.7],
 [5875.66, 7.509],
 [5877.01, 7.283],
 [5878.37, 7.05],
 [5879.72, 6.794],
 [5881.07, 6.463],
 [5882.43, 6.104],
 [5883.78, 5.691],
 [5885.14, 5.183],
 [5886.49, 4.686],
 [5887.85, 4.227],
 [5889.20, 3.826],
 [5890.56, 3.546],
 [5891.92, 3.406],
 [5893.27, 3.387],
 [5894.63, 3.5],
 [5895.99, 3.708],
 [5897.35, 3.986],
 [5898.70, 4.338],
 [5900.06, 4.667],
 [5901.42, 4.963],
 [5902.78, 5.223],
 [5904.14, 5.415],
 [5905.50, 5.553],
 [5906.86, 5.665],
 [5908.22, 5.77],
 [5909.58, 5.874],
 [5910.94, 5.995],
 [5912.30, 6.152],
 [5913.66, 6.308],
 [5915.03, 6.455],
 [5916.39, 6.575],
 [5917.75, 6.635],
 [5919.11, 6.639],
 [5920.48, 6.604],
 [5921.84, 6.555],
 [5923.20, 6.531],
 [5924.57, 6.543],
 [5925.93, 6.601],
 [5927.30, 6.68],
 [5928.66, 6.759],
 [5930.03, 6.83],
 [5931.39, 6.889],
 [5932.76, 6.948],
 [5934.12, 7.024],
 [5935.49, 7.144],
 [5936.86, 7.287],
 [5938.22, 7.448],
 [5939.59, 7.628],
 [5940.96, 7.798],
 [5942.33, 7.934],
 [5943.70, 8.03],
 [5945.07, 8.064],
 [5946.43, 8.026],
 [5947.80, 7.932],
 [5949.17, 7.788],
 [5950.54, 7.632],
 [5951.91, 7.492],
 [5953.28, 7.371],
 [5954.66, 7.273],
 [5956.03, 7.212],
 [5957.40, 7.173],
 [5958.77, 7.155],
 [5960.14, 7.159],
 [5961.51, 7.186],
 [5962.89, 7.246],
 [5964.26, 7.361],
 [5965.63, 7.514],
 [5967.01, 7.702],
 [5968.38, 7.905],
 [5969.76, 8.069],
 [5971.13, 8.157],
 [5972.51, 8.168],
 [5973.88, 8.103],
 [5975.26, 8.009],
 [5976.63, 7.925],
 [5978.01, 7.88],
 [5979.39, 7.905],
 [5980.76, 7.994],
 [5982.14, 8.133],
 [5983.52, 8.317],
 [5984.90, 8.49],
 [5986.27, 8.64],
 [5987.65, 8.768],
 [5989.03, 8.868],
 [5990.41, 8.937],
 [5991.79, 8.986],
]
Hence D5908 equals 7.4 angstroms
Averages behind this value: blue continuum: 7.21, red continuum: 7.24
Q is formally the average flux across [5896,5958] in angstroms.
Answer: 6.62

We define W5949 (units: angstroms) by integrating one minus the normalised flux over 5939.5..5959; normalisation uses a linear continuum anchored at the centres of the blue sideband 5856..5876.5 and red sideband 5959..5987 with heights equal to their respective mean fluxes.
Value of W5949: 0.7 angstroms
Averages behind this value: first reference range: 8.06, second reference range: 7.88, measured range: 7.64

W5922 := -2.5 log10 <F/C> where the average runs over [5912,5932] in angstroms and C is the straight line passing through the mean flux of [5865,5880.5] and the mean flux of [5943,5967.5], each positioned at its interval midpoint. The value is 0.16 mag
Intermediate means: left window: 7.74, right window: 7.52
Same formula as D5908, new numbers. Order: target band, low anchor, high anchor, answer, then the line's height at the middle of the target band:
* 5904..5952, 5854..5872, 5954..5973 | 5.3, 7.74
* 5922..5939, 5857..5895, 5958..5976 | 0.9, 7.25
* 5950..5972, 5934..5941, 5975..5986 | 0.8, 7.78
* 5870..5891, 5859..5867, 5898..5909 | 2.2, 6.9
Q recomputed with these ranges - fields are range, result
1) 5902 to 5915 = 5.8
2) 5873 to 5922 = 5.56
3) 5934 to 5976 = 7.62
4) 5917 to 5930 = 6.63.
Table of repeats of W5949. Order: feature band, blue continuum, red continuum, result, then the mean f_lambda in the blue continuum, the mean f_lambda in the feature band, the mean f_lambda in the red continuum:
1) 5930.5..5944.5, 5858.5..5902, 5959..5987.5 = -0.3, 6.18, 7.41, 7.9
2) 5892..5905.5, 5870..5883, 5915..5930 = 5.0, 7.27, 4.37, 6.61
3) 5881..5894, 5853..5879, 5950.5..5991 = 5.5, 7.99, 4.56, 7.86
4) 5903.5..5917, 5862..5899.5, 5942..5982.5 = 1.4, 6.1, 5.97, 7.71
